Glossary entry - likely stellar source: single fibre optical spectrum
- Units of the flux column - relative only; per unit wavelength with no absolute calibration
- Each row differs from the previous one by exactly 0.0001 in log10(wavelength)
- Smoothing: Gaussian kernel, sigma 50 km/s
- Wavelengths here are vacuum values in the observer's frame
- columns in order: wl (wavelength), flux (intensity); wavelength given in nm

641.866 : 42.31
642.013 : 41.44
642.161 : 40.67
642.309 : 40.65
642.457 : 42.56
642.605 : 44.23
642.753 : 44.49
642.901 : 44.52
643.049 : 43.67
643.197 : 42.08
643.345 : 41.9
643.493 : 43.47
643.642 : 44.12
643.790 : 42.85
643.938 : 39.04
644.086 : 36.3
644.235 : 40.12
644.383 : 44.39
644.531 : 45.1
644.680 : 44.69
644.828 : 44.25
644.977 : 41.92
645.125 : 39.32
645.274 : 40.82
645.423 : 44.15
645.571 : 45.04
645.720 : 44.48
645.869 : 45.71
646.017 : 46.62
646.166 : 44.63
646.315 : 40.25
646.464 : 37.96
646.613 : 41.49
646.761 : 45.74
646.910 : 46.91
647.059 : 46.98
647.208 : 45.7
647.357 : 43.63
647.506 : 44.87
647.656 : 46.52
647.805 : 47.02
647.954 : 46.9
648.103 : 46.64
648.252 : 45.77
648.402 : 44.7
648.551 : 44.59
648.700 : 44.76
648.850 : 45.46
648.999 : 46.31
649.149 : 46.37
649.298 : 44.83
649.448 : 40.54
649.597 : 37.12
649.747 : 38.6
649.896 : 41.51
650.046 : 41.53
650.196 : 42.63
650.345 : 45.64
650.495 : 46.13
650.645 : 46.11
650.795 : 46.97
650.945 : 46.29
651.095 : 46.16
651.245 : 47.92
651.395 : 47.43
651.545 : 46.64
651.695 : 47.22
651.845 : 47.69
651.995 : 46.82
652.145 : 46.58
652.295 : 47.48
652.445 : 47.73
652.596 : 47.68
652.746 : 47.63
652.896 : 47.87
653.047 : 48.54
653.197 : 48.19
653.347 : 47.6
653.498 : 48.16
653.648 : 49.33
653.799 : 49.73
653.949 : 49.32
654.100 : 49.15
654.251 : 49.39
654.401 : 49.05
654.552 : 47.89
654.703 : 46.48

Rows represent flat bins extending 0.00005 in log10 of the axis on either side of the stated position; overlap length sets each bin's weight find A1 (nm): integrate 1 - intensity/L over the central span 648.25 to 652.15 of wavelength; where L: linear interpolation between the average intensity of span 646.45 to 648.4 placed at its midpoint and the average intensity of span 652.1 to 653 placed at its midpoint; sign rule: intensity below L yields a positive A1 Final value 0.14 nm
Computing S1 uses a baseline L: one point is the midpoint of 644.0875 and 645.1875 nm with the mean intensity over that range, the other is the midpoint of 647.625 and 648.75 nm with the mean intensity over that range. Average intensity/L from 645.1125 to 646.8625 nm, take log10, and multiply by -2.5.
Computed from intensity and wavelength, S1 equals 0.01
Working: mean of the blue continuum 42.4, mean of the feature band 43.2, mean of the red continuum 45.9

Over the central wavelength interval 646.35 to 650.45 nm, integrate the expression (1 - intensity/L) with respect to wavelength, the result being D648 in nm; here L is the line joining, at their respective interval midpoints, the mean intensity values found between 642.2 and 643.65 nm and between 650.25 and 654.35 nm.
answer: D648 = 0.14 nm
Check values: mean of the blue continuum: 43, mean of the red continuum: 47.6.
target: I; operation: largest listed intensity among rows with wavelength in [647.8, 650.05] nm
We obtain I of 47.02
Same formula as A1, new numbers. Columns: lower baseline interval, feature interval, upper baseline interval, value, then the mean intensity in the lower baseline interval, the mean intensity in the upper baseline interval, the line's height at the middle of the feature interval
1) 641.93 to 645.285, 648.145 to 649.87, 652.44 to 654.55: 0.08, 42.3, 48.5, 45.7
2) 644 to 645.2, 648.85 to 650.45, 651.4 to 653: 0.10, 42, 47.4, 45.6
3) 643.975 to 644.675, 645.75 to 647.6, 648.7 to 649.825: -0.09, 41.7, 42.9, 42.2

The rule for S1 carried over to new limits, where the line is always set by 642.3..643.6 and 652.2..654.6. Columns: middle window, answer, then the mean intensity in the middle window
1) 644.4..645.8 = 0.02 mag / 43.3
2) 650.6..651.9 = 0.01 mag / 46.9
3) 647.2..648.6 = 0.00 mag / 45.6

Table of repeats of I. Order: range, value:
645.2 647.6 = 46.98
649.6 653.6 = 48.54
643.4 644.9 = 45.1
